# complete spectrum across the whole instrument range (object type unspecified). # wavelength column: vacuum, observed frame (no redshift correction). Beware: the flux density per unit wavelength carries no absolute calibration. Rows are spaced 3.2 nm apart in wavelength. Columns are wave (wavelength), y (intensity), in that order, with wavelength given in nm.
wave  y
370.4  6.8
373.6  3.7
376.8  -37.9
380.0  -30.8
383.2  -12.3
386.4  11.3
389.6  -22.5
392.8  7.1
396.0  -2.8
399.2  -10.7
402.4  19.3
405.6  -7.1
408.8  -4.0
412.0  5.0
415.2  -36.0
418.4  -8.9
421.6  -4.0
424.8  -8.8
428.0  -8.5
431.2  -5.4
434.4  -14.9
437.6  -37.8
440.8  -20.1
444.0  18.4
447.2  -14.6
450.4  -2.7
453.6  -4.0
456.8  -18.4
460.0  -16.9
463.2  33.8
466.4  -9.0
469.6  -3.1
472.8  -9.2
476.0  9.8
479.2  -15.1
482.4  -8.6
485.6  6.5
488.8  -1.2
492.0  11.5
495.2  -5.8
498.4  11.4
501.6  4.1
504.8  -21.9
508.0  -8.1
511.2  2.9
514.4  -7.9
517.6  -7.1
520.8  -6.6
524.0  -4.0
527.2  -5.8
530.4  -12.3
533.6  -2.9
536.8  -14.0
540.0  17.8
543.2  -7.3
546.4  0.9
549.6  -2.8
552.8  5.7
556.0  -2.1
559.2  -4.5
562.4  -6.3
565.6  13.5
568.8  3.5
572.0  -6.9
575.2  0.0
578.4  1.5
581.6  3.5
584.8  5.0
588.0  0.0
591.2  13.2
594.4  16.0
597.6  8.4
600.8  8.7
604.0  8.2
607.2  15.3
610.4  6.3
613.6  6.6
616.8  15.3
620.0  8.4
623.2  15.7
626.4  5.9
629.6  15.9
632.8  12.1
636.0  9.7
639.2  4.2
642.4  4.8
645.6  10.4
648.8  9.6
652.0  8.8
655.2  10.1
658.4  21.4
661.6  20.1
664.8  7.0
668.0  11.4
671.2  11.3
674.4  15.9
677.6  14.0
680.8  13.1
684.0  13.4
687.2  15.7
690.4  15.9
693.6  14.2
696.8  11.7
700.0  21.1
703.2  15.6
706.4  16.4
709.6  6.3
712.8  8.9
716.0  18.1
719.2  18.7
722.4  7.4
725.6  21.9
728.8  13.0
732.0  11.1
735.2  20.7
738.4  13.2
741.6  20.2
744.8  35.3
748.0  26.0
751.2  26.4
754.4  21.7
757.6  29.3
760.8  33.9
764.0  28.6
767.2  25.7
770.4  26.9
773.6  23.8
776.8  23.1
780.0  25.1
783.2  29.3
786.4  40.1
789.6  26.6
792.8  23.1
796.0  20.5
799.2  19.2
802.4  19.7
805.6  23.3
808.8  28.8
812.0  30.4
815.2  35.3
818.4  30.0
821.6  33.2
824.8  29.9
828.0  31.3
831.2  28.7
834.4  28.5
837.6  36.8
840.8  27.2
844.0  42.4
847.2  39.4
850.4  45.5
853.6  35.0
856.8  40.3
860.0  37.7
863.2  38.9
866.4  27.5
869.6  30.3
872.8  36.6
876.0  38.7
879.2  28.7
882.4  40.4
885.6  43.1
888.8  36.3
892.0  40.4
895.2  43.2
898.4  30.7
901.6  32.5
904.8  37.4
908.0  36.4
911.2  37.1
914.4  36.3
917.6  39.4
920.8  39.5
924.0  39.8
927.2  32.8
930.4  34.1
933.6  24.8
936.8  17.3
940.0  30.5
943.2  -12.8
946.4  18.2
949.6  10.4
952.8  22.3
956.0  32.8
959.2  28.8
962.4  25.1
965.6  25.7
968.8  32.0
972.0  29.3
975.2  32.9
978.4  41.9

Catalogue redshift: 0.86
